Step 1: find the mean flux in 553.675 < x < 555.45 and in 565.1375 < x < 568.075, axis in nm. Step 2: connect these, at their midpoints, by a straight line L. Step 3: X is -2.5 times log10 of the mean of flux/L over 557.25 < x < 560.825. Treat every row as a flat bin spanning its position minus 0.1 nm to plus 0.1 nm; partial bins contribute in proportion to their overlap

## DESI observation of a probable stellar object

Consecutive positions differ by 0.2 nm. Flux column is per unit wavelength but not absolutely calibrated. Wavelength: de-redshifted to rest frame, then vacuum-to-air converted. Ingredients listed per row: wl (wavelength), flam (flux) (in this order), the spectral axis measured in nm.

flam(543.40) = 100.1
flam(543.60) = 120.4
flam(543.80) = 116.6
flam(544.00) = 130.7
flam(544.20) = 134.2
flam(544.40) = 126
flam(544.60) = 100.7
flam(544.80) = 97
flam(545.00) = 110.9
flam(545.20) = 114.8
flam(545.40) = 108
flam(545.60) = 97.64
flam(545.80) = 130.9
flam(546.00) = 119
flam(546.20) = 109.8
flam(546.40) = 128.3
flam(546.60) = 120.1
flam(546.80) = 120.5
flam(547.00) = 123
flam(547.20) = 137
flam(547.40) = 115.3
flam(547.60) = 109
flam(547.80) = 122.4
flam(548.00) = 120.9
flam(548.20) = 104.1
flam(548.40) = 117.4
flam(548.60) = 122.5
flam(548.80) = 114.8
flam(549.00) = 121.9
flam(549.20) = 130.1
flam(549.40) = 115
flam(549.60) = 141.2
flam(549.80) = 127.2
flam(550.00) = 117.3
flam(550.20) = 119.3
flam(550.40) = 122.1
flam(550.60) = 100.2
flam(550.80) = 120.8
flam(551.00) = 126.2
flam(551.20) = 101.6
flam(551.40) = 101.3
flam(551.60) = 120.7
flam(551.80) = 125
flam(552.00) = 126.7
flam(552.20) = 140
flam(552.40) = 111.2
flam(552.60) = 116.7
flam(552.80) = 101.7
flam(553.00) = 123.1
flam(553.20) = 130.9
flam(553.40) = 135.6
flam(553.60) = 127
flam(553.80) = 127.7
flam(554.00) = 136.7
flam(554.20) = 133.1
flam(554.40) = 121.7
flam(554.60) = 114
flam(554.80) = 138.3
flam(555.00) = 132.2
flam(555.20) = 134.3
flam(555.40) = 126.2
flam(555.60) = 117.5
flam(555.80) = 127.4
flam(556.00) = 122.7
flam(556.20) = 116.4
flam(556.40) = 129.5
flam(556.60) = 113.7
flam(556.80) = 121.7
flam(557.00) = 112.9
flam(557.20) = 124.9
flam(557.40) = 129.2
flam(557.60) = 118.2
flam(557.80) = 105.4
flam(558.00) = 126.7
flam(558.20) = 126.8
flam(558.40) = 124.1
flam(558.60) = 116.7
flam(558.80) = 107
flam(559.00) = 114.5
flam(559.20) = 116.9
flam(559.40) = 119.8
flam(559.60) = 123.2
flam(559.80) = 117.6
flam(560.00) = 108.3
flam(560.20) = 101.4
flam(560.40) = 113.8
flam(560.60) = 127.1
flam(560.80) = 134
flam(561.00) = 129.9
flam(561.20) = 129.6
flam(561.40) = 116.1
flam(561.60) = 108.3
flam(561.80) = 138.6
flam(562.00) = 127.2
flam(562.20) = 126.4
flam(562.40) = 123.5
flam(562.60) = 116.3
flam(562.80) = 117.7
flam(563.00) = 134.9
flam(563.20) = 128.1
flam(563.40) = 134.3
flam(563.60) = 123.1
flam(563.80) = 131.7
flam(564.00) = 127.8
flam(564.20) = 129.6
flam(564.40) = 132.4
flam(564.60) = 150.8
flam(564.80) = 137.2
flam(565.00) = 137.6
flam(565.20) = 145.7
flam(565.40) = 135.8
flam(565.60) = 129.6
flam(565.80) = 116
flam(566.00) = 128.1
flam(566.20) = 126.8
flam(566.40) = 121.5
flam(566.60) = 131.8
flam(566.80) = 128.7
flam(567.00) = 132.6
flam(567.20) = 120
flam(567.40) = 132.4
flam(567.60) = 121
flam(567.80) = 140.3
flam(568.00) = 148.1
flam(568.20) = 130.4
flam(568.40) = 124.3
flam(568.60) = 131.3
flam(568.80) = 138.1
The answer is 0.10 mag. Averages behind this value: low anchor 129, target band 118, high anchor 130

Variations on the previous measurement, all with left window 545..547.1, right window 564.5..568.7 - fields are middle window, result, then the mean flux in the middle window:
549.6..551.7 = 0.03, 117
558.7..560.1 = 0.10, 115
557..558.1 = 0.05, 120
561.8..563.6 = 0.02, 127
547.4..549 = 0.02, 116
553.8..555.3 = -0.06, 130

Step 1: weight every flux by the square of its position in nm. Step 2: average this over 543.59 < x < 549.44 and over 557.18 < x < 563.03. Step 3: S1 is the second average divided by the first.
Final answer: 1.07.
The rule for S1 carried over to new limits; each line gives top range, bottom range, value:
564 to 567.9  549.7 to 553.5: 1.16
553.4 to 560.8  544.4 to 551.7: 1.08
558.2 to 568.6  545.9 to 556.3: 1.08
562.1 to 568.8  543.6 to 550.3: 1.17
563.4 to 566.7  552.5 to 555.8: 1.09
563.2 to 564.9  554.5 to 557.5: 1.10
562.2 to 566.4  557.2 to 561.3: 1.11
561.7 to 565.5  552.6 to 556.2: 1.08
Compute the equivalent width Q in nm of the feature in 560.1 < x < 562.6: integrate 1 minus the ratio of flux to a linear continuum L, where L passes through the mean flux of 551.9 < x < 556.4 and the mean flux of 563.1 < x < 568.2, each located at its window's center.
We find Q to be 0.128 nm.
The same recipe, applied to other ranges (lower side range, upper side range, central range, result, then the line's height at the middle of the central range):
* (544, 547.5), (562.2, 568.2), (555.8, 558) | 0.08 nm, 125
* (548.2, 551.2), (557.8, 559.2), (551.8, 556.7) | -0.25 nm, 119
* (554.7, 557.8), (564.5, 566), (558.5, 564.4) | 0.37 nm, 131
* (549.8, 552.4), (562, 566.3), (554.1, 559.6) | 0.07 nm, 124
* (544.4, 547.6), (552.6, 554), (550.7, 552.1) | 0.06 nm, 122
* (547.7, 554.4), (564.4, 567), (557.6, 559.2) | 0.12 nm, 127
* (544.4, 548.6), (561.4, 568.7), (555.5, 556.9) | 0.02 nm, 123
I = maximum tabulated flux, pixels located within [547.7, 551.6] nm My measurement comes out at 141.2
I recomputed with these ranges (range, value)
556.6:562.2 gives 138.6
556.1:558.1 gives 129.5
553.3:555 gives 138.3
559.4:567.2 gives 150.8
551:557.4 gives 140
